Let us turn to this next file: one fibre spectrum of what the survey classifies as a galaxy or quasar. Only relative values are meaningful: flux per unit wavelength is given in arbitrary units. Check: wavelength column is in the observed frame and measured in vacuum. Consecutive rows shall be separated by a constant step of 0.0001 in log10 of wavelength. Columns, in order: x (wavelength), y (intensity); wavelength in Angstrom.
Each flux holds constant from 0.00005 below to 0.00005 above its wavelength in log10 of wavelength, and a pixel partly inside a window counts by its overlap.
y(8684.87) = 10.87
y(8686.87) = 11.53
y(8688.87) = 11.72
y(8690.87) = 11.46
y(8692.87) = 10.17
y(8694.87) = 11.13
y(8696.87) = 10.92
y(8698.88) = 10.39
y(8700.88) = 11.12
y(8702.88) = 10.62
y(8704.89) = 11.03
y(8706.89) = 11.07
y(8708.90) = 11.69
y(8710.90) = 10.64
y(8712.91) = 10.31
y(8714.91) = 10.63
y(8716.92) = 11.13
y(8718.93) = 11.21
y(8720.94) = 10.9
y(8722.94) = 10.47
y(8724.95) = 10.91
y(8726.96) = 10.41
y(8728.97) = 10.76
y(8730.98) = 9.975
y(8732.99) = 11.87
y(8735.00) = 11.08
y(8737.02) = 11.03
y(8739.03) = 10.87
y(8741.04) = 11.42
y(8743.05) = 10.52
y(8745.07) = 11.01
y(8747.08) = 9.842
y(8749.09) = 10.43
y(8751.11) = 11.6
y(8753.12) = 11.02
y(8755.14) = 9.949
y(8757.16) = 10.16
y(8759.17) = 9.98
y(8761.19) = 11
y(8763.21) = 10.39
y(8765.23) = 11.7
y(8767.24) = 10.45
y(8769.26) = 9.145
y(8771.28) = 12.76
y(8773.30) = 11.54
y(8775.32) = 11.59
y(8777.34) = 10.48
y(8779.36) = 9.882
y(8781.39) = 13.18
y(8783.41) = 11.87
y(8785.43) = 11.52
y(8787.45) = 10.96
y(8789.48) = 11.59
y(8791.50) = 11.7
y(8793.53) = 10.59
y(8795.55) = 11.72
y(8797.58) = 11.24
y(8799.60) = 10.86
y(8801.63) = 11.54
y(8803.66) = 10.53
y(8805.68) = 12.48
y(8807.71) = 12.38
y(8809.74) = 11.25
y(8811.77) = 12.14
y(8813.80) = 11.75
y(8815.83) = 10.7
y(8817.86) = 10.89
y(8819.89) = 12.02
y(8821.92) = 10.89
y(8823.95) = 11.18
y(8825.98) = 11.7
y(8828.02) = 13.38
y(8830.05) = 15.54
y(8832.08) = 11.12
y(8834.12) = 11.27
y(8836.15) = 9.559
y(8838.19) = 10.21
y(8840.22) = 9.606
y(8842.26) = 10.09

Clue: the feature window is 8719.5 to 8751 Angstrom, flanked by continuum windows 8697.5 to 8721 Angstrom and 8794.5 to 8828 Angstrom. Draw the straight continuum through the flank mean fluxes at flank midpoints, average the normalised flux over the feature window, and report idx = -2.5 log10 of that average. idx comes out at 0.03 mag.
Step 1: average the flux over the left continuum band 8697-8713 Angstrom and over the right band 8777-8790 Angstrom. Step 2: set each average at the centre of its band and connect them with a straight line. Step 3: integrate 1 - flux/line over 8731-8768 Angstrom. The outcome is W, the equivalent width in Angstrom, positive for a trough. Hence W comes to 1.3 Angstrom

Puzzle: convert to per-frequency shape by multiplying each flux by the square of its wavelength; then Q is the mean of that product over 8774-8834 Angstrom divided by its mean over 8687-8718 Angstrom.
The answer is 1.08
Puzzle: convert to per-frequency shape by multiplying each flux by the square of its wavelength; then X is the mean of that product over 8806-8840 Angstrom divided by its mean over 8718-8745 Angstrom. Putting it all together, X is 1.1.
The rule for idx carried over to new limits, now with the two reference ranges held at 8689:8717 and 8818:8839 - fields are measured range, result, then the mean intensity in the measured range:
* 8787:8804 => 0.02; 11.2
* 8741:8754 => 0.04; 10.8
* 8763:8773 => 0.03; 11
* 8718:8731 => 0.03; 10.7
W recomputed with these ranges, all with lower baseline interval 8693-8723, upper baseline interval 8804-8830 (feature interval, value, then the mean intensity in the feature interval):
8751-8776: 1.18 Angstrom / 10.8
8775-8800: 0.55 Angstrom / 11.3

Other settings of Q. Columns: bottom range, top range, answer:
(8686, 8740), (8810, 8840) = 1.08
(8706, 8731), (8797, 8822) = 1.08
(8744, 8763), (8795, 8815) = 1.11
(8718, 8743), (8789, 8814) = 1.07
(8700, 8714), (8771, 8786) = 1.07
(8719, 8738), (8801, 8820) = 1.09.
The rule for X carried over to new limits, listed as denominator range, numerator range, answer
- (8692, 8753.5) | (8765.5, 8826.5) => 1.06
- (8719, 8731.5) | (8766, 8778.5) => 1.04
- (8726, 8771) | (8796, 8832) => 1.12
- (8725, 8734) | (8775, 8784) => 1.07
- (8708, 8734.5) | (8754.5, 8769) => 0.97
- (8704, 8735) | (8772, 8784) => 1.07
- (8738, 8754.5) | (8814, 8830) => 1.11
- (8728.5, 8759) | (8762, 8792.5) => 1.05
